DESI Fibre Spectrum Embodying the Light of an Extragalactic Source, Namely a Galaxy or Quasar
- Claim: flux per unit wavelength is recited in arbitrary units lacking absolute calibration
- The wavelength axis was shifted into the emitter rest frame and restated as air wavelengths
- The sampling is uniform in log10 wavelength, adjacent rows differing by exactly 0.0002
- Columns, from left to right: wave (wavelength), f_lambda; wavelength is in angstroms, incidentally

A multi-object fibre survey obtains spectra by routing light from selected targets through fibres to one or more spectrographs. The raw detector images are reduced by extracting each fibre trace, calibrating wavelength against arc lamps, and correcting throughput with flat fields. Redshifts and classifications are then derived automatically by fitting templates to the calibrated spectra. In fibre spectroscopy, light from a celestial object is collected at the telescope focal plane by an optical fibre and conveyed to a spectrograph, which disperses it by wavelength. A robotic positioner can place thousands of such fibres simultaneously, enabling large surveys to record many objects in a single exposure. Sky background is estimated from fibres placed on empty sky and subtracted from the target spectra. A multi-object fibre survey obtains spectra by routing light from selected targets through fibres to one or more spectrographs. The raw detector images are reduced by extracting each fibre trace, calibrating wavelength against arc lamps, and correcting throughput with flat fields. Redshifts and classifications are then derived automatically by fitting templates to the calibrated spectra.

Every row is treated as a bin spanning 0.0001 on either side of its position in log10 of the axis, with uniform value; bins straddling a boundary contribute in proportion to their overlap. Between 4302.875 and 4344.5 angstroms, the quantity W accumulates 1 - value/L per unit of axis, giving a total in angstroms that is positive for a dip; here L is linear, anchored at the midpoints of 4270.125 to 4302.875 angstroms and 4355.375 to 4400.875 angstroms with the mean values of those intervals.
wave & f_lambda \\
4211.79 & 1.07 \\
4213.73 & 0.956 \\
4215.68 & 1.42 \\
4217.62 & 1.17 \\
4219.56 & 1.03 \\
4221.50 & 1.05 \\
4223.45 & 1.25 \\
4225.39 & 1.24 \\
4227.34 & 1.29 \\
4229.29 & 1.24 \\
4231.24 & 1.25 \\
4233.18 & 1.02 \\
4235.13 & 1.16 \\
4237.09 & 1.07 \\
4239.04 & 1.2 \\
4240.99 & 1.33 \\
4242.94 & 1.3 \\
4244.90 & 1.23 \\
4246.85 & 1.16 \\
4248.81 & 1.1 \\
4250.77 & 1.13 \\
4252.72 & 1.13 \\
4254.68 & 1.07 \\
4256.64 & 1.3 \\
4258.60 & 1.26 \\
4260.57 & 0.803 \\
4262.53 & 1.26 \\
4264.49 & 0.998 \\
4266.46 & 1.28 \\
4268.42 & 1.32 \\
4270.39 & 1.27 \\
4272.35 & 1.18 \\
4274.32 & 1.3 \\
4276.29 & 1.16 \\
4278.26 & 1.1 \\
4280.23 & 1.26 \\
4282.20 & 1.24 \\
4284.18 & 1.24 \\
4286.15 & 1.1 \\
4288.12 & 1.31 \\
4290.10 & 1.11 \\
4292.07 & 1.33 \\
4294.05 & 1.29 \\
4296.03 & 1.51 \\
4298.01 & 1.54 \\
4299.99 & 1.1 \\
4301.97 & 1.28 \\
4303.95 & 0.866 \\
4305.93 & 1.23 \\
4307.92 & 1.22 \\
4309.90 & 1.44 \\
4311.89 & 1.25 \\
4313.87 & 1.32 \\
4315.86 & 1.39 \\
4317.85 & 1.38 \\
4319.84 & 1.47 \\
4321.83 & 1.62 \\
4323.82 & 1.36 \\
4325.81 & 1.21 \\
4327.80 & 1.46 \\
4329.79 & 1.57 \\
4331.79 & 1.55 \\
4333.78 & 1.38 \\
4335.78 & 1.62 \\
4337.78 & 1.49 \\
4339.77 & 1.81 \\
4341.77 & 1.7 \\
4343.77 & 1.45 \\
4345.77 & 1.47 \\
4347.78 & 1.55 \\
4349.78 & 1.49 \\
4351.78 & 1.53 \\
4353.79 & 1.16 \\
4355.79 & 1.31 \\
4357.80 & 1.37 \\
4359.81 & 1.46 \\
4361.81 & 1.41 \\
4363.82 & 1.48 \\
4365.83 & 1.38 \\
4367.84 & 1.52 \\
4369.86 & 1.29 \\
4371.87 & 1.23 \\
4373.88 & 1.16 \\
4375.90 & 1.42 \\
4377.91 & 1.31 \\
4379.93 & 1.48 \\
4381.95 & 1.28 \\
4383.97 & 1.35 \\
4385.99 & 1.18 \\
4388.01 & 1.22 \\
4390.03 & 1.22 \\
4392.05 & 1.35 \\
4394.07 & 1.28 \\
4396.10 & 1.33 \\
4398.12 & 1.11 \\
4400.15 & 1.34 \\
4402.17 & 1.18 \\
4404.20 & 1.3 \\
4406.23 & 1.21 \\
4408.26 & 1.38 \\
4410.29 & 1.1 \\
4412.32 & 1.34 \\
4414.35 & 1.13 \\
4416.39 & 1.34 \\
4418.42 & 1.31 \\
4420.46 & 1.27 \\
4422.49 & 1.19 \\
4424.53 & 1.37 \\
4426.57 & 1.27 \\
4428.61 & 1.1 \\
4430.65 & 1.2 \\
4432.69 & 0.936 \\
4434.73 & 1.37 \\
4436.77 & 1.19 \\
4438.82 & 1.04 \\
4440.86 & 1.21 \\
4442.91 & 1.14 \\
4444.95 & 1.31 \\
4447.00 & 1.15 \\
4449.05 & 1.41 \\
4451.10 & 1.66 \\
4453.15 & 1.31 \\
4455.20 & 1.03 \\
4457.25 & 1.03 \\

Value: -4.37 angstroms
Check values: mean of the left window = 1.25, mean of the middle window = 1.42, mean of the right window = 1.33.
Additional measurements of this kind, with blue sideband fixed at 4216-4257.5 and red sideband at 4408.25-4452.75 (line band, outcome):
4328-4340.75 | -3.7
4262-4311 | -1.6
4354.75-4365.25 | -1.6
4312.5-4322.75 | -1.9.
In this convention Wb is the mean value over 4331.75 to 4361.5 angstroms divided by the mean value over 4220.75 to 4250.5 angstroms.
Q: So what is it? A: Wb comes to 1.2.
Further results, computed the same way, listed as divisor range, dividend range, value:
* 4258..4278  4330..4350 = 1.32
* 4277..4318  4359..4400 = 1.05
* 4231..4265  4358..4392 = 1.16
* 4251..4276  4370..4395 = 1.09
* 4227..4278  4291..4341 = 1.17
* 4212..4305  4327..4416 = 1.15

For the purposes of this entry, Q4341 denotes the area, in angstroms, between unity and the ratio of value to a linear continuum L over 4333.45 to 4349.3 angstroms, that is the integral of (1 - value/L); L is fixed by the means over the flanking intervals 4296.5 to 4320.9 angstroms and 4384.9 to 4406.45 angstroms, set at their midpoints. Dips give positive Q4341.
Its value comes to -3.5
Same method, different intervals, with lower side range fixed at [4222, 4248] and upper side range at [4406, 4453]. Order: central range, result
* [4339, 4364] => -4.92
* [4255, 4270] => 0.48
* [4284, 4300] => -1.00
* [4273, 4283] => 0.04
